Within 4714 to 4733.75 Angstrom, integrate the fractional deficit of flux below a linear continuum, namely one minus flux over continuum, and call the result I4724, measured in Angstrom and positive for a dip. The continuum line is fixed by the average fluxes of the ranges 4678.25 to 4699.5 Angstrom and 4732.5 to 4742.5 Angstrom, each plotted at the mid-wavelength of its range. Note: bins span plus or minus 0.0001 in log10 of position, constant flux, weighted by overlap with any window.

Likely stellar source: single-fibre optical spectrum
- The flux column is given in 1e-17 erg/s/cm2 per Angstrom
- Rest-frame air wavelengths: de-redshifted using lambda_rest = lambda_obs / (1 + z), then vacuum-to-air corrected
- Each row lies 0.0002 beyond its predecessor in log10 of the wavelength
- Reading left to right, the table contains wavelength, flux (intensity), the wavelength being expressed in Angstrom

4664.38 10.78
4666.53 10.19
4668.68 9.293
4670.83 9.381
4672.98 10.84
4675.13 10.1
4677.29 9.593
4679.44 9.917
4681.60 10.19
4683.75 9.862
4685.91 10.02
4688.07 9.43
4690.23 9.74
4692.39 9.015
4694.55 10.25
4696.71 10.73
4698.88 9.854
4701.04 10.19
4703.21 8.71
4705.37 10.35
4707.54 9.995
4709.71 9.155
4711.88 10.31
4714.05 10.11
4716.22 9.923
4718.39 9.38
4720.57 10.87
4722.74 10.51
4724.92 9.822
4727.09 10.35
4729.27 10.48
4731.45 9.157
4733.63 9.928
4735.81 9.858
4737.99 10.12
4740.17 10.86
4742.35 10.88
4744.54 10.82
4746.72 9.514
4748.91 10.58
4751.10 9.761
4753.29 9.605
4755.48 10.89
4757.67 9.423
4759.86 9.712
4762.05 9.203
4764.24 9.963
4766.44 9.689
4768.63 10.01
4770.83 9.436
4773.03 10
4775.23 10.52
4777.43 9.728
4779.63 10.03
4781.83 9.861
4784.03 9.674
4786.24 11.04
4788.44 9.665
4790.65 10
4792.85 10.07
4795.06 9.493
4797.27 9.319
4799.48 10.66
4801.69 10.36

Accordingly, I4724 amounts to 0.23 Angstrom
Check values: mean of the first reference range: 9.9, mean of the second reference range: 10.3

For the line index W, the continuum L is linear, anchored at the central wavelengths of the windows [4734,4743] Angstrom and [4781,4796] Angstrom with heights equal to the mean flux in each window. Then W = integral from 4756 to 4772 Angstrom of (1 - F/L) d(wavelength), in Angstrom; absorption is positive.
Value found 0.78 Angstrom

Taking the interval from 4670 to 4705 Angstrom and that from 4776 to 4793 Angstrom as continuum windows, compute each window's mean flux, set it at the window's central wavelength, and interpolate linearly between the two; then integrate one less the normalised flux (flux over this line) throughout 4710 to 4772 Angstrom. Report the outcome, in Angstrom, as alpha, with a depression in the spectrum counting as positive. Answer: -0.47 Angstrom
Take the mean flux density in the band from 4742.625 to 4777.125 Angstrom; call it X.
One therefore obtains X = 9.96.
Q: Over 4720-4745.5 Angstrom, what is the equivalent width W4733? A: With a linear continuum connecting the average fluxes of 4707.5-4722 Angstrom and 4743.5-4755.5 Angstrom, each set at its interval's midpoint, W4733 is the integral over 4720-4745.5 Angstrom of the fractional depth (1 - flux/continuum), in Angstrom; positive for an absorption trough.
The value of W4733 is -0.6 Angstrom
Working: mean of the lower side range 9.97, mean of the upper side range 10.1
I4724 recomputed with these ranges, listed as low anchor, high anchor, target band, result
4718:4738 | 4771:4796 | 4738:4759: -0.4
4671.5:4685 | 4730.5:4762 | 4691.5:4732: 0.4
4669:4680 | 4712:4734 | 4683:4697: 0.2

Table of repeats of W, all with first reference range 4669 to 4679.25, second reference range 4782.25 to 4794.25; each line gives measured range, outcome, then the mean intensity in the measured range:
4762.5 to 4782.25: 0.3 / 9.89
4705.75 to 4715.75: 0.0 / 9.92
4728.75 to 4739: 0.1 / 9.87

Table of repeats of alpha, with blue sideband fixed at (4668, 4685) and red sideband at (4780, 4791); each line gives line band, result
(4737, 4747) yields -0.5 Angstrom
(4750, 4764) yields 0.3 Angstrom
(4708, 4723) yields -0.1 Angstrom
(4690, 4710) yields 0.2 Angstrom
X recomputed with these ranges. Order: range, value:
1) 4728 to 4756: 10.2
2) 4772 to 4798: 9.96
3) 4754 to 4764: 9.82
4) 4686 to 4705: 9.78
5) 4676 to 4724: 9.91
